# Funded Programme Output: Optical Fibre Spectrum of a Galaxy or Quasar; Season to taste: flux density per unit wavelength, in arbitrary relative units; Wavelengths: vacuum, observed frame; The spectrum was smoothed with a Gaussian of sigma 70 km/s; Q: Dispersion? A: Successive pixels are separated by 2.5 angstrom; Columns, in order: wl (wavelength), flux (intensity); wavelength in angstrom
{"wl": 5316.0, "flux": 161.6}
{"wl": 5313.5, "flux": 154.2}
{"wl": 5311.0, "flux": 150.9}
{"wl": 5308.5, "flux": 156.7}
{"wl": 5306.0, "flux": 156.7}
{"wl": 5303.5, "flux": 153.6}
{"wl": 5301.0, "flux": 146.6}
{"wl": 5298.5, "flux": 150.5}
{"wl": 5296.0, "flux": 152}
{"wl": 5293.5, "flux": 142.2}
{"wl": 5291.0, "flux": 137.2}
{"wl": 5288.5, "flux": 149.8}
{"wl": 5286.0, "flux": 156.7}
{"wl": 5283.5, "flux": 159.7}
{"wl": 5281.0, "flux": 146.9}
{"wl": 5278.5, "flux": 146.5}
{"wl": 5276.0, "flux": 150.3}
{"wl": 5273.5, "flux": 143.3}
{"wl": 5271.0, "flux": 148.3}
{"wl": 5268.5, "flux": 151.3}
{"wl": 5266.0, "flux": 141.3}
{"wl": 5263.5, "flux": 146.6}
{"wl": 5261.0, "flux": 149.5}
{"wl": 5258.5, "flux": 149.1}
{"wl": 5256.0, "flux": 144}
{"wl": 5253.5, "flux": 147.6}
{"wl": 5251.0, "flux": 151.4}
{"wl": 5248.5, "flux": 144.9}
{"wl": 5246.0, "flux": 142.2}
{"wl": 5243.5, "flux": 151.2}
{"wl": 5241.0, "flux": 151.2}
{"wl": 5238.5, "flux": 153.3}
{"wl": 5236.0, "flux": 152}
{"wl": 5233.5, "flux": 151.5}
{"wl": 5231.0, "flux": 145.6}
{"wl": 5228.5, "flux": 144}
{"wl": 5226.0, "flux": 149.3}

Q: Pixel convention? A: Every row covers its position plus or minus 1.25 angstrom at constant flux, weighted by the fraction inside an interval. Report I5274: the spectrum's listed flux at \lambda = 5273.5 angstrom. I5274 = 143.3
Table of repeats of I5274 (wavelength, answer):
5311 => 150.9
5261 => 149.5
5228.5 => 144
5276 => 150.3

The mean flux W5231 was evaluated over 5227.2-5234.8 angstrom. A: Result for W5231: 147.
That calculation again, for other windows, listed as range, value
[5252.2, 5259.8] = 147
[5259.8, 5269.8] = 147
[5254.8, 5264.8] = 147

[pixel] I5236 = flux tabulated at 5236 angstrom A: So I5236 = 152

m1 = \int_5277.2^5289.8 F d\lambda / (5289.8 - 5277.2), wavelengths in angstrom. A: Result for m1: 152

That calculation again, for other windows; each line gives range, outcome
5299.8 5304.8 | 150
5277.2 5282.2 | 147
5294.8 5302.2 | 150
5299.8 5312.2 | 153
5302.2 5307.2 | 155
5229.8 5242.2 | 151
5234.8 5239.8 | 153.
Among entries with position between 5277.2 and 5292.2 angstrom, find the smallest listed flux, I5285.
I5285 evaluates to 137.2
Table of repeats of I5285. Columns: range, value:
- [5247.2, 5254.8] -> 144.9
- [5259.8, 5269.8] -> 141.3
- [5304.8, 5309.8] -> 156.7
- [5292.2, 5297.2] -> 142.2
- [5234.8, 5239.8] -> 152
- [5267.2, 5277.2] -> 143.3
